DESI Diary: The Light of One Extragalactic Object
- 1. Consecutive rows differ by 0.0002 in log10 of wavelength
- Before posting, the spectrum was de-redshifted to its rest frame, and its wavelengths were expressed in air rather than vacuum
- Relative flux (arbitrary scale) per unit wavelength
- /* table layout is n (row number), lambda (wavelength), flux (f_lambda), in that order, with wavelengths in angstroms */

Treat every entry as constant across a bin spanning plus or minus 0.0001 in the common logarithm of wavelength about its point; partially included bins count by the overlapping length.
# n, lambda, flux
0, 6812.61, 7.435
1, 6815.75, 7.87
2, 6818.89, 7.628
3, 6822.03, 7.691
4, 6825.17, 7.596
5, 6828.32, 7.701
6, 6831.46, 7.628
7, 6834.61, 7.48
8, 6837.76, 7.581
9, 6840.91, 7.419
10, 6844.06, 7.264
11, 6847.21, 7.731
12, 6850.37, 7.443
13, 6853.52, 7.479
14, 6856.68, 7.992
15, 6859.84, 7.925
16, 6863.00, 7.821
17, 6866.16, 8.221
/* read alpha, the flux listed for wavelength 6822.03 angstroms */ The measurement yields 7.691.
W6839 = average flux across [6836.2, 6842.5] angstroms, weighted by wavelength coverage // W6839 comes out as 7.5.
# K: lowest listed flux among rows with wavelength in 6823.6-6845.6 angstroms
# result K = 7.264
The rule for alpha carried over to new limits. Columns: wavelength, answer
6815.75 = 7.87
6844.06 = 7.264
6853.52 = 7.479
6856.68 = 7.992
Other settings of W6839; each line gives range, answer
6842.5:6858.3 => 7.58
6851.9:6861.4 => 7.8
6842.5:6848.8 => 7.49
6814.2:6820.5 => 7.75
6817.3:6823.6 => 7.66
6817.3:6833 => 7.65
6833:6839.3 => 7.52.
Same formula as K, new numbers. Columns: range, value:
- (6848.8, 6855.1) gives 7.443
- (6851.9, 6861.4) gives 7.479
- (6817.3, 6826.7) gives 7.596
